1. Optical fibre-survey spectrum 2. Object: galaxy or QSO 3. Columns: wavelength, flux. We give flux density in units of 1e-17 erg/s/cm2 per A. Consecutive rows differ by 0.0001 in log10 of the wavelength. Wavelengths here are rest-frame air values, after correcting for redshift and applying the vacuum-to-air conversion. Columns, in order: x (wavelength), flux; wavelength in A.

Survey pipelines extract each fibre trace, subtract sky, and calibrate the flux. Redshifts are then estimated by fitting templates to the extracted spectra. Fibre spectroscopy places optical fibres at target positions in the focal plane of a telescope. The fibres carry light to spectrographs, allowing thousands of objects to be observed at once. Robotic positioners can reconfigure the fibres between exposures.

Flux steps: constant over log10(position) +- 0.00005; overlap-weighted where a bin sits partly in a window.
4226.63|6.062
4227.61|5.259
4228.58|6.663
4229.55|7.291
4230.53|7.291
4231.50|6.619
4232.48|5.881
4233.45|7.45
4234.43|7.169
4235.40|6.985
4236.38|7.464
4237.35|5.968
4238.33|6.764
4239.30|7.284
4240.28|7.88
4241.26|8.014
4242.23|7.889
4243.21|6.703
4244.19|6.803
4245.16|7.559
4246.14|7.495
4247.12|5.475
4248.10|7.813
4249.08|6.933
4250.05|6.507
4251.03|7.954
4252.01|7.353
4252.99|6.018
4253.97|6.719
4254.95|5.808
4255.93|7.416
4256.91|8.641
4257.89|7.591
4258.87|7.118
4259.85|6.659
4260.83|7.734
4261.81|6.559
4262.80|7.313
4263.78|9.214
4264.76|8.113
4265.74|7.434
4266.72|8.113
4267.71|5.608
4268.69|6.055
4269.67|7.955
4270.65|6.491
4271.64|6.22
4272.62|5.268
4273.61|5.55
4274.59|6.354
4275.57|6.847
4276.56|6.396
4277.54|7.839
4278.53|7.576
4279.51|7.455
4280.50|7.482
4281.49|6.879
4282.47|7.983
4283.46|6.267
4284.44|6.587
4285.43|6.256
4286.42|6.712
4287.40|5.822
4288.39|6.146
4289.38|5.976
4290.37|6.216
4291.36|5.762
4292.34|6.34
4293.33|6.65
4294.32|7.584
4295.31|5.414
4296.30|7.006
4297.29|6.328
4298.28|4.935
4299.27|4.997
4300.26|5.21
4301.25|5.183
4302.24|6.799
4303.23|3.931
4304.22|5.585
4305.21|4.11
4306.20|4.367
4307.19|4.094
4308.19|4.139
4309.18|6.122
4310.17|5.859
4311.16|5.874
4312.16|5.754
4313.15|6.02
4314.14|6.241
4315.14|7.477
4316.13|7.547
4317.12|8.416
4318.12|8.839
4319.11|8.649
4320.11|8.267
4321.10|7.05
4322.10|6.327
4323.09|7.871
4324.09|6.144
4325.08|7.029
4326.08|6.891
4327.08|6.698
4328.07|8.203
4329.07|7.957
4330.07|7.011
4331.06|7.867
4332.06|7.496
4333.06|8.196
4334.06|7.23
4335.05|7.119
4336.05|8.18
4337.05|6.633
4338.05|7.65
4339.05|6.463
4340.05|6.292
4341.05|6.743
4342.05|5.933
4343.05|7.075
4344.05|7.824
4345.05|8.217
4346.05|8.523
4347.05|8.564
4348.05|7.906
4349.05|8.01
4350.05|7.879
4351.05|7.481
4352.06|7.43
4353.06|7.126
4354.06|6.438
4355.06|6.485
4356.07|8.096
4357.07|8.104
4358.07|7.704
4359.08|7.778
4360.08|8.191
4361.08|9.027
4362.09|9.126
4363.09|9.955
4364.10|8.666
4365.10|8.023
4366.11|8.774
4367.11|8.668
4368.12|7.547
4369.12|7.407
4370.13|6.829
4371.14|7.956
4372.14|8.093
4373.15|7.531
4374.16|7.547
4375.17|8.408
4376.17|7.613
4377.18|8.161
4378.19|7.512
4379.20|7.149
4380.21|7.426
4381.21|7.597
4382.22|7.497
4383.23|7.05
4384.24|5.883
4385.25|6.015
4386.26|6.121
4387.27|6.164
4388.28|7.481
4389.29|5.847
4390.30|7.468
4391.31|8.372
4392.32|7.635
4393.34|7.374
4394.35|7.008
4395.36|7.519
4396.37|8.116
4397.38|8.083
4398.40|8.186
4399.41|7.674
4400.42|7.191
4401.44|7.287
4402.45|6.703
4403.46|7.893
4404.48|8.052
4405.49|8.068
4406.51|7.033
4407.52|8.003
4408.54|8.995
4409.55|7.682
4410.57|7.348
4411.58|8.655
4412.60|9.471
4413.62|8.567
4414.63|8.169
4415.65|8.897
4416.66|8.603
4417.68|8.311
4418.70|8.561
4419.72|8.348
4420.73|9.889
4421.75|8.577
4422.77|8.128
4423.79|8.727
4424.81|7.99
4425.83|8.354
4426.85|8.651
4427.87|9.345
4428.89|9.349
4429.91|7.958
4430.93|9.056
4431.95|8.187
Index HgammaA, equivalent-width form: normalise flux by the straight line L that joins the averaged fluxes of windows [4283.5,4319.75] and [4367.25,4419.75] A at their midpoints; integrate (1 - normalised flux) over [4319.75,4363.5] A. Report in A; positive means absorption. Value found -5.0 A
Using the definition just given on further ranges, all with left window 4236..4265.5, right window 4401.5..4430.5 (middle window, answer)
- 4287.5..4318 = 6.75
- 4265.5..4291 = 2.59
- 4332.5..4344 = 1.09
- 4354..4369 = -0.41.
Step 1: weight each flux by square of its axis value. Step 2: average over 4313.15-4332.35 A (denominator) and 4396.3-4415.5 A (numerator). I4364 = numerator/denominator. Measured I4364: 1.1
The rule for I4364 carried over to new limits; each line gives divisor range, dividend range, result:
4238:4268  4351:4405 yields 1.11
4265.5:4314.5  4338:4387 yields 1.28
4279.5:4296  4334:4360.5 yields 1.17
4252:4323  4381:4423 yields 1.25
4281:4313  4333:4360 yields 1.31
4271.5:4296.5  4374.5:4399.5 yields 1.17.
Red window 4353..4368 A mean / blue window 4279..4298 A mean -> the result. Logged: 1.25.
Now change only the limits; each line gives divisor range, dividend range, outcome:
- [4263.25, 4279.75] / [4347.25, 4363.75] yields 1.14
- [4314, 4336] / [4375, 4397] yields 0.96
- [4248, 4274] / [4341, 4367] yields 1.13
